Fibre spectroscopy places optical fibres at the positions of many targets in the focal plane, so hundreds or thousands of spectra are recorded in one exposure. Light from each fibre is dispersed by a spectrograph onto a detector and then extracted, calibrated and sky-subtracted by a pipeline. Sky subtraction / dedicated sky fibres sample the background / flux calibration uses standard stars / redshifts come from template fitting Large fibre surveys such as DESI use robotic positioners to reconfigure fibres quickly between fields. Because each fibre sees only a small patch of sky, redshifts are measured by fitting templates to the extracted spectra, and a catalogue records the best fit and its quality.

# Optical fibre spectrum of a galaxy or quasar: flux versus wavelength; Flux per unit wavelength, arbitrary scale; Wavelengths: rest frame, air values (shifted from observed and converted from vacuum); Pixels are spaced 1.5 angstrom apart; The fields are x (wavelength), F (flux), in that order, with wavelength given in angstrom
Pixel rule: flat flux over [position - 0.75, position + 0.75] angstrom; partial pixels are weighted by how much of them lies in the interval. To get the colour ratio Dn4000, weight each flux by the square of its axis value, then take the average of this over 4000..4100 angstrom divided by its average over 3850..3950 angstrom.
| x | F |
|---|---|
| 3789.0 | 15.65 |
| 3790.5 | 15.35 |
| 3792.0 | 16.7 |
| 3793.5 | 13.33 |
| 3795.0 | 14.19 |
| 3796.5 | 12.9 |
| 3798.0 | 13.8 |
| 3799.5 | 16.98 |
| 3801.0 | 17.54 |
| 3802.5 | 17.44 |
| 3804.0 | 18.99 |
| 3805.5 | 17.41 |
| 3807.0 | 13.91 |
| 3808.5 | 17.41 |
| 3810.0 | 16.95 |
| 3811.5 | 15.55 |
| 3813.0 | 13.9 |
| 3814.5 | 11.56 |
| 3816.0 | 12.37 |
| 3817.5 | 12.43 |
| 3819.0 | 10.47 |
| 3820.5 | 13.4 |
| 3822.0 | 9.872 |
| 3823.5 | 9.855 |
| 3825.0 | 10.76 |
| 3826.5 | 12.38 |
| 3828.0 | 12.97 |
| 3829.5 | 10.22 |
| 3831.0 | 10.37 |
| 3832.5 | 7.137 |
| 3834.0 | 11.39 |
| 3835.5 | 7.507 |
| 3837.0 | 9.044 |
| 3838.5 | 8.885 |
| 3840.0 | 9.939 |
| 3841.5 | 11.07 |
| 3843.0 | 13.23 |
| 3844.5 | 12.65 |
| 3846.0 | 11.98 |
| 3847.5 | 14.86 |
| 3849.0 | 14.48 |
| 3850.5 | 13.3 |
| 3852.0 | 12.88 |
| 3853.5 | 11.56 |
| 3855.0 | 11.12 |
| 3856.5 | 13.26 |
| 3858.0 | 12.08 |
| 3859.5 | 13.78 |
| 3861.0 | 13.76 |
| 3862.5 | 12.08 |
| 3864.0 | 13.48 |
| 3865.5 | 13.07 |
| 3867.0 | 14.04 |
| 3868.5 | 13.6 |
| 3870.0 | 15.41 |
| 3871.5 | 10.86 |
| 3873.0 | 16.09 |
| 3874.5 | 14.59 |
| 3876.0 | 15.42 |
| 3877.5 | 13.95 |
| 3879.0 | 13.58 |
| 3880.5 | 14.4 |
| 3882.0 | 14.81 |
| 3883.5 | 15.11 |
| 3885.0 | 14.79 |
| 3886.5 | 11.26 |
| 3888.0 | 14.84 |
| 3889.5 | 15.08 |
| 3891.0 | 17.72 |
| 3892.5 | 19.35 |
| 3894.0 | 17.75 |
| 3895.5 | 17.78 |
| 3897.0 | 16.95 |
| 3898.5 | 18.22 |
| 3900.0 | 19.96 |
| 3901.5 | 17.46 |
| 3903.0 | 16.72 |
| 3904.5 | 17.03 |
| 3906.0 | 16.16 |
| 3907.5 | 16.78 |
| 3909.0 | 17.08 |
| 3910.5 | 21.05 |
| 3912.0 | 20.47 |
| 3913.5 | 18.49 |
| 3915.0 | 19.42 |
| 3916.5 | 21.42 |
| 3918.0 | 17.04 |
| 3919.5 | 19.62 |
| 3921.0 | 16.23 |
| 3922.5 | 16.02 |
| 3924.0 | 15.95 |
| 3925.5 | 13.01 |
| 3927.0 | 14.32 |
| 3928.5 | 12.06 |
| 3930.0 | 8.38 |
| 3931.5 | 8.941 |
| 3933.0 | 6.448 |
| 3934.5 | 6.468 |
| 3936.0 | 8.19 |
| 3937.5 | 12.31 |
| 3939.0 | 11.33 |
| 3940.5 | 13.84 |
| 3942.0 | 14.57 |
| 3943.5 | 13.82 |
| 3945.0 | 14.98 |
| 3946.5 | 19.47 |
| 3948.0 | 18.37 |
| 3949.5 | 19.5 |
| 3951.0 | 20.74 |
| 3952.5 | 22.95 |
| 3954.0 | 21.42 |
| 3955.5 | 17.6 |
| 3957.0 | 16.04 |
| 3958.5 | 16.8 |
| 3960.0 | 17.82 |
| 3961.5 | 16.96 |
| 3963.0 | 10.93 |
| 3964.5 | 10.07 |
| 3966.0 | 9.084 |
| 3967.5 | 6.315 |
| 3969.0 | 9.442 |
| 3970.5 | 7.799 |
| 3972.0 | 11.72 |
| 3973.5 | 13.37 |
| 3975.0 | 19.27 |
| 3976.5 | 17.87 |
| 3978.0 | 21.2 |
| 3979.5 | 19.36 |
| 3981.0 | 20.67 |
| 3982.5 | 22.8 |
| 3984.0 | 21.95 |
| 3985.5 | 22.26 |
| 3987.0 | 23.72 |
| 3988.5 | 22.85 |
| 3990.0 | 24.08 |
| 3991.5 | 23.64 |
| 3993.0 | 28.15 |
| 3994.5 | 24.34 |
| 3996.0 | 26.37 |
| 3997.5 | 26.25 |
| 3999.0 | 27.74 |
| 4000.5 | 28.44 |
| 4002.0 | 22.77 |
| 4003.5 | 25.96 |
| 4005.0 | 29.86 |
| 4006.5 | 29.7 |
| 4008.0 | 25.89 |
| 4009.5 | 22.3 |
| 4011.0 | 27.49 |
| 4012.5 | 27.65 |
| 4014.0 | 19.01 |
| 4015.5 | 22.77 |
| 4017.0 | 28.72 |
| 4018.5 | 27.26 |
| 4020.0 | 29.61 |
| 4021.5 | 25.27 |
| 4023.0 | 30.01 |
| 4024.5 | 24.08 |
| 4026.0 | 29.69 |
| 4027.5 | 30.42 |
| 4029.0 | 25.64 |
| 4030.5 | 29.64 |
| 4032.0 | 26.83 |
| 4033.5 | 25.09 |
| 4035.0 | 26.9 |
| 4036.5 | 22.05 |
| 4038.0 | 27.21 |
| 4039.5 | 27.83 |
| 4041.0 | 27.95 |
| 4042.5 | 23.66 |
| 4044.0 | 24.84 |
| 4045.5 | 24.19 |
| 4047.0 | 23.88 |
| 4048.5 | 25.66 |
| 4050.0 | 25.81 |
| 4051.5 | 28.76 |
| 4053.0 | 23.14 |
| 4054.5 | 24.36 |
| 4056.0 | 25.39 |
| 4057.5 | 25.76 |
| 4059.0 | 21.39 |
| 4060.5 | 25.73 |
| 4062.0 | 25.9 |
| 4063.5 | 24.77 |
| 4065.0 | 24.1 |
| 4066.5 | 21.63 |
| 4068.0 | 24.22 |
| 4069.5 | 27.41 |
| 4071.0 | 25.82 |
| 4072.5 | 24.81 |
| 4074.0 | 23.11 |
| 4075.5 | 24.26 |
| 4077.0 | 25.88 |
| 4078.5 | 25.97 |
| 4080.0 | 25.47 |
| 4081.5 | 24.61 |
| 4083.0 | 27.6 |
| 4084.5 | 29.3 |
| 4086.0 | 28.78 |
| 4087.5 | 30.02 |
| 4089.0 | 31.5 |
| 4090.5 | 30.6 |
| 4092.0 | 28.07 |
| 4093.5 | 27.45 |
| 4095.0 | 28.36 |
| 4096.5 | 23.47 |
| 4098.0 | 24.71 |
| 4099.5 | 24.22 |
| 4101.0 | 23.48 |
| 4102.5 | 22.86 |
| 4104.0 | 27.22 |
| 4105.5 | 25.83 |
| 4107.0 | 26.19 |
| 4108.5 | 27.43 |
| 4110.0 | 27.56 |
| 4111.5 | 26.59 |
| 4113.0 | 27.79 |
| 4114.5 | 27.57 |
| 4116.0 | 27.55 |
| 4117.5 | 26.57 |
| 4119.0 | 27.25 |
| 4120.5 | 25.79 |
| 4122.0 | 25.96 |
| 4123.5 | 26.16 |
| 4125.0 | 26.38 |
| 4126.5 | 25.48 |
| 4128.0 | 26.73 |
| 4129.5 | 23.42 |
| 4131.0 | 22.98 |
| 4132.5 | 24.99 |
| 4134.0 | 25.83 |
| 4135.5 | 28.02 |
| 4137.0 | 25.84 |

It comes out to 1.89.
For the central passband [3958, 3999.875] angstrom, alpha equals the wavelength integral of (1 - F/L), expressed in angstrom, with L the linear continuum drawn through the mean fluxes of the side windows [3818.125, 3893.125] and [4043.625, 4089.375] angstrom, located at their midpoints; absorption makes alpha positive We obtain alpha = 3.5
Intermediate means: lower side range 12.7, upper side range 25.6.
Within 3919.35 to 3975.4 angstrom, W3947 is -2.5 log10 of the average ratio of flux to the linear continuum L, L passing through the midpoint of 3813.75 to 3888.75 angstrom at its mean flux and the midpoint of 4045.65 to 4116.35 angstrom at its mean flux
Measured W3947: 0.28 mag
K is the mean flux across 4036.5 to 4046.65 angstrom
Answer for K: 25.6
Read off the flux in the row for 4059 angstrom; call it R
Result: 21.39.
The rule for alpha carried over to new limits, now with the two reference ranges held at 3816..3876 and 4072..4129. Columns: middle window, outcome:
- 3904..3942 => 3.73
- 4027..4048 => -2.89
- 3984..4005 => -4.75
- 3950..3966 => 1.39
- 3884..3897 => -1.30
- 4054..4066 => -0.19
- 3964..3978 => 5.13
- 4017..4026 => -2.25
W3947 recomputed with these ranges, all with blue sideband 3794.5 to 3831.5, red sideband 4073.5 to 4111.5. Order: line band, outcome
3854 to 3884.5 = 0.19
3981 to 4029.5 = -0.14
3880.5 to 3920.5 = 0.03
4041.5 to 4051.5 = -0.03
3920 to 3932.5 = 0.40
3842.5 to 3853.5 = 0.16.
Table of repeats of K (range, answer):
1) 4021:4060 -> 26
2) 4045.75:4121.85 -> 26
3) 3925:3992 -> 15.6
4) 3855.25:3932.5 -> 15.4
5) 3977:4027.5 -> 25.2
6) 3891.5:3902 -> 18.2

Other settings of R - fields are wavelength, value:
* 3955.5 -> 17.6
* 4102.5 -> 22.86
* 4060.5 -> 25.73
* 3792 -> 16.7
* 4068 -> 24.22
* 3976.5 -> 17.87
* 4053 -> 23.14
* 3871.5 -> 10.86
